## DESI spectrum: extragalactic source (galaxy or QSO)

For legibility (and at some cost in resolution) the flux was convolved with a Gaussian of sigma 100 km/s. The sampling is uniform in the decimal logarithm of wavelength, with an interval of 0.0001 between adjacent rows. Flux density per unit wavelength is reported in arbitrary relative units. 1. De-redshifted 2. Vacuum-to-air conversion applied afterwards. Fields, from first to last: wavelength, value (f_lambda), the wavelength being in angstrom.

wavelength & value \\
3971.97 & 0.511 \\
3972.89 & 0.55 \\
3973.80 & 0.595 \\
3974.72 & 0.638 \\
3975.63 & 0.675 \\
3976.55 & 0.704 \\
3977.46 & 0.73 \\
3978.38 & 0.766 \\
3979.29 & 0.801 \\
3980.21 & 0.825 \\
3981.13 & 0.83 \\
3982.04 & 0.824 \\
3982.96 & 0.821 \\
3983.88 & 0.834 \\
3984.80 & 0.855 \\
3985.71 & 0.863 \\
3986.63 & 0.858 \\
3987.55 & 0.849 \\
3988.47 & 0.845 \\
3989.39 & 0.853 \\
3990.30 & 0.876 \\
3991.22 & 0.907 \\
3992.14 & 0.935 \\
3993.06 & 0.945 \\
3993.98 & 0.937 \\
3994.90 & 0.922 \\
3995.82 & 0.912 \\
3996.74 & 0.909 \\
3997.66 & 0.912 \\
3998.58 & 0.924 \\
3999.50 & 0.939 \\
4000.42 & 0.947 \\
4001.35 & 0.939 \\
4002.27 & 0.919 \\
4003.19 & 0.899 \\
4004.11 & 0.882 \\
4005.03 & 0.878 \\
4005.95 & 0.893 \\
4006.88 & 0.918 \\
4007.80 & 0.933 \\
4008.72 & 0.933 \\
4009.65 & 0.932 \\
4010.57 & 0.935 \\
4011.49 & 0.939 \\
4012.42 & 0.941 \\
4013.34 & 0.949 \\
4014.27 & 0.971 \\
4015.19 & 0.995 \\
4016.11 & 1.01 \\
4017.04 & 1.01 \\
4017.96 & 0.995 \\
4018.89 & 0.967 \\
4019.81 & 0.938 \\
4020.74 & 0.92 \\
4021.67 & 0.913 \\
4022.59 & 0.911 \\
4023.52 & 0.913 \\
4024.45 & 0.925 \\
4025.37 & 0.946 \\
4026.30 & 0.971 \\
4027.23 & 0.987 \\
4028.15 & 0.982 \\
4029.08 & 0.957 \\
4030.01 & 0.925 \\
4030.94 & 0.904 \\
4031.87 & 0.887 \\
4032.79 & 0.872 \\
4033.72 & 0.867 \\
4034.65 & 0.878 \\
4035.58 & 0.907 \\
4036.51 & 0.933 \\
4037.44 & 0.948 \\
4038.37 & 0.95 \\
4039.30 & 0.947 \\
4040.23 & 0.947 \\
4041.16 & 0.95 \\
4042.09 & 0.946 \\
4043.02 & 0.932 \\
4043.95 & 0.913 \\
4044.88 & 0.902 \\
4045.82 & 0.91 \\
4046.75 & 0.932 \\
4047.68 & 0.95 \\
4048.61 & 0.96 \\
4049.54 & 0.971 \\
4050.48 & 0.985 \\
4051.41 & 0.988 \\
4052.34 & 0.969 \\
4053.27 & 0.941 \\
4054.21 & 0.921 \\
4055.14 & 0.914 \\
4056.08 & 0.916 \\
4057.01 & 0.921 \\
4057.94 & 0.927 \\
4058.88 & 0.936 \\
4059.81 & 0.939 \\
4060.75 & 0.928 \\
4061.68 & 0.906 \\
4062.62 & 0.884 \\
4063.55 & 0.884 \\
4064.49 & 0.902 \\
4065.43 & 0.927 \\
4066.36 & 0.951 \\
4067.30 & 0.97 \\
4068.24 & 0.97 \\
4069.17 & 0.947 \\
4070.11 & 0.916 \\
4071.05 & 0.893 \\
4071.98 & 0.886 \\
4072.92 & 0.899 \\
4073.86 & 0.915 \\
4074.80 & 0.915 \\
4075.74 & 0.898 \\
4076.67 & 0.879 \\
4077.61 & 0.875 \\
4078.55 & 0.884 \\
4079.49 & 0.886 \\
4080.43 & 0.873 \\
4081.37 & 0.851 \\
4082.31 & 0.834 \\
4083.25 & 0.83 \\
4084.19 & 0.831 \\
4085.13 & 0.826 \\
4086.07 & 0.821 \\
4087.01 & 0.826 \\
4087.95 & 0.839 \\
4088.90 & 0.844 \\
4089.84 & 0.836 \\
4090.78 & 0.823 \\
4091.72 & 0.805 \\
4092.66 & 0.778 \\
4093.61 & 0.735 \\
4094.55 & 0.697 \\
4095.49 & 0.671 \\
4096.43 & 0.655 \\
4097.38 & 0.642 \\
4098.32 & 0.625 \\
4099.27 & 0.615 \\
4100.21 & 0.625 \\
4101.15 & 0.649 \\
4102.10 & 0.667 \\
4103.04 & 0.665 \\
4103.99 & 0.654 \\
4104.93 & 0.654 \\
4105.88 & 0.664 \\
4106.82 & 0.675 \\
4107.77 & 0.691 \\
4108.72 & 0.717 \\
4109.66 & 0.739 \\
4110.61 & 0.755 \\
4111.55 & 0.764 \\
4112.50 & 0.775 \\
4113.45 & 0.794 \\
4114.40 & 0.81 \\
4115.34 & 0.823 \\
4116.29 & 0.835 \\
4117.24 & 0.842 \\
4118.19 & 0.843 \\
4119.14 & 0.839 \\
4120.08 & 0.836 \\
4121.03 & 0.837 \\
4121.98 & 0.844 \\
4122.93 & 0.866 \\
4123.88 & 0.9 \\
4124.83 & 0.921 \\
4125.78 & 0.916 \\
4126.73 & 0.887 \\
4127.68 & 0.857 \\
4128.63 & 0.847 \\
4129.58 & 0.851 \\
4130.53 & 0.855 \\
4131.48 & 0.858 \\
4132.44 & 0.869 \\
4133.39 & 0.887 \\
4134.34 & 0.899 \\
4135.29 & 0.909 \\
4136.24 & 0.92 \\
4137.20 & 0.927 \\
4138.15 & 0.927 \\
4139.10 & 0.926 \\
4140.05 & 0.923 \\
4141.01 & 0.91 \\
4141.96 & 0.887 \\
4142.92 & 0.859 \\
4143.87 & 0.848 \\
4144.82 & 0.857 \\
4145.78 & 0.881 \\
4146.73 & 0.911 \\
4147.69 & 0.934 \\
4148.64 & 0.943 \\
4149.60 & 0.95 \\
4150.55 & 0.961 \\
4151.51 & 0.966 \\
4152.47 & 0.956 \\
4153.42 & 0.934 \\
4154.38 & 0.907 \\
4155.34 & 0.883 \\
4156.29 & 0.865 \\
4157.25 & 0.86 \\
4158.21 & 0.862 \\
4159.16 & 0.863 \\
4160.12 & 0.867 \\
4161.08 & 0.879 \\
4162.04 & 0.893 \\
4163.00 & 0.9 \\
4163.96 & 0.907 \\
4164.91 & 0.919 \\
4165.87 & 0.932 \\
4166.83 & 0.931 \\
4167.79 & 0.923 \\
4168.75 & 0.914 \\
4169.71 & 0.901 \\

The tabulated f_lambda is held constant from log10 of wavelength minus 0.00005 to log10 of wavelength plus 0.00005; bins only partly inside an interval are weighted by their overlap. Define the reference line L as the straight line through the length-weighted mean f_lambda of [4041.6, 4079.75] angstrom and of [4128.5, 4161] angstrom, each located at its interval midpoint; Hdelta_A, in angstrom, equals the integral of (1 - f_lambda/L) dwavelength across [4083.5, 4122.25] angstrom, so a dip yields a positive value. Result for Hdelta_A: 6.72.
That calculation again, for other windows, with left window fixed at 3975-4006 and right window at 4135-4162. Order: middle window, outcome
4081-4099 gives 2.3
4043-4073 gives -1.7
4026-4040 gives -0.8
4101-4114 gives 2.7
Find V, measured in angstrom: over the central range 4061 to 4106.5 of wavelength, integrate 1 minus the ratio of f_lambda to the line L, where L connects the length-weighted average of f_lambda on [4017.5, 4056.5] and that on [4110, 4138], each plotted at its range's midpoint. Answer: 4.1 angstrom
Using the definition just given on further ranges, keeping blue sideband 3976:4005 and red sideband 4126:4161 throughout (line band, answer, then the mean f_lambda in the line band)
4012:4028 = -1.51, 0.958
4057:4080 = -0.79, 0.913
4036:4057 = -1.49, 0.941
